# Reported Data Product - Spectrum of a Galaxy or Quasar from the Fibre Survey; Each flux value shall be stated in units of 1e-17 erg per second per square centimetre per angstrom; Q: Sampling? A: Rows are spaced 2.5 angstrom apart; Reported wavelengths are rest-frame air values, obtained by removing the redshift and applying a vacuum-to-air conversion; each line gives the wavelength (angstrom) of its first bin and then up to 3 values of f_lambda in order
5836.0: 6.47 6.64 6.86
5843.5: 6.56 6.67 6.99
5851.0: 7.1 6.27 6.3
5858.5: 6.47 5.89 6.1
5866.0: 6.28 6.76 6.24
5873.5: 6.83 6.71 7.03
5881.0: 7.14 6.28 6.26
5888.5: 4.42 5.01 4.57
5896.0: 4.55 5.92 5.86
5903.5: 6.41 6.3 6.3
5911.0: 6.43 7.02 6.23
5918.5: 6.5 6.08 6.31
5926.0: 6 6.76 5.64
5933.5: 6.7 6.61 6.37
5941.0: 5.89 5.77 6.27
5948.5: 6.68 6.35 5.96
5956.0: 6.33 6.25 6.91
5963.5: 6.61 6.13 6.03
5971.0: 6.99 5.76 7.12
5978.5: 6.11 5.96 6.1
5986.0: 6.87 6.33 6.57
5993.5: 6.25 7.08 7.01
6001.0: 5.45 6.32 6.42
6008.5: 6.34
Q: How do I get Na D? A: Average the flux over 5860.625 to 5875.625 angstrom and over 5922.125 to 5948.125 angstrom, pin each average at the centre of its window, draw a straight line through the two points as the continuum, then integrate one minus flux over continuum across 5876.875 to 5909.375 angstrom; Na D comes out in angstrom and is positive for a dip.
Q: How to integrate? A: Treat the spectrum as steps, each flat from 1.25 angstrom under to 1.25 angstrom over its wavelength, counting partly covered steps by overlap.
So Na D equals 2.5 angstrom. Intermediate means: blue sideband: 6.4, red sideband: 6.25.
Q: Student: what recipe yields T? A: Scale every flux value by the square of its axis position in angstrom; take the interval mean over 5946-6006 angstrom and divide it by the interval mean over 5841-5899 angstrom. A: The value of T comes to 1.07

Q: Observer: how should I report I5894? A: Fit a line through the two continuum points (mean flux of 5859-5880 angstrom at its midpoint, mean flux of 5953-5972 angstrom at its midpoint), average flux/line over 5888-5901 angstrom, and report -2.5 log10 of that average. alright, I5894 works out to 0.28 mag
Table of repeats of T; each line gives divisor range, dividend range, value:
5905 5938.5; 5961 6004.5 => 1.03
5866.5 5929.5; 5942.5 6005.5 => 1.06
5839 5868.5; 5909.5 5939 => 1.00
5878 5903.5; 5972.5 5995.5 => 1.15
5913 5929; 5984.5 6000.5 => 1.06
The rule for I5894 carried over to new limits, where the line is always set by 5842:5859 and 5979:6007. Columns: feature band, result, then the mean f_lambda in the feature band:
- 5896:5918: 0.05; 6.22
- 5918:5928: 0.05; 6.24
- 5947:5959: 0.02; 6.32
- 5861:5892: 0.06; 6.25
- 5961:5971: 0.00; 6.43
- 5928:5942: 0.03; 6.31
